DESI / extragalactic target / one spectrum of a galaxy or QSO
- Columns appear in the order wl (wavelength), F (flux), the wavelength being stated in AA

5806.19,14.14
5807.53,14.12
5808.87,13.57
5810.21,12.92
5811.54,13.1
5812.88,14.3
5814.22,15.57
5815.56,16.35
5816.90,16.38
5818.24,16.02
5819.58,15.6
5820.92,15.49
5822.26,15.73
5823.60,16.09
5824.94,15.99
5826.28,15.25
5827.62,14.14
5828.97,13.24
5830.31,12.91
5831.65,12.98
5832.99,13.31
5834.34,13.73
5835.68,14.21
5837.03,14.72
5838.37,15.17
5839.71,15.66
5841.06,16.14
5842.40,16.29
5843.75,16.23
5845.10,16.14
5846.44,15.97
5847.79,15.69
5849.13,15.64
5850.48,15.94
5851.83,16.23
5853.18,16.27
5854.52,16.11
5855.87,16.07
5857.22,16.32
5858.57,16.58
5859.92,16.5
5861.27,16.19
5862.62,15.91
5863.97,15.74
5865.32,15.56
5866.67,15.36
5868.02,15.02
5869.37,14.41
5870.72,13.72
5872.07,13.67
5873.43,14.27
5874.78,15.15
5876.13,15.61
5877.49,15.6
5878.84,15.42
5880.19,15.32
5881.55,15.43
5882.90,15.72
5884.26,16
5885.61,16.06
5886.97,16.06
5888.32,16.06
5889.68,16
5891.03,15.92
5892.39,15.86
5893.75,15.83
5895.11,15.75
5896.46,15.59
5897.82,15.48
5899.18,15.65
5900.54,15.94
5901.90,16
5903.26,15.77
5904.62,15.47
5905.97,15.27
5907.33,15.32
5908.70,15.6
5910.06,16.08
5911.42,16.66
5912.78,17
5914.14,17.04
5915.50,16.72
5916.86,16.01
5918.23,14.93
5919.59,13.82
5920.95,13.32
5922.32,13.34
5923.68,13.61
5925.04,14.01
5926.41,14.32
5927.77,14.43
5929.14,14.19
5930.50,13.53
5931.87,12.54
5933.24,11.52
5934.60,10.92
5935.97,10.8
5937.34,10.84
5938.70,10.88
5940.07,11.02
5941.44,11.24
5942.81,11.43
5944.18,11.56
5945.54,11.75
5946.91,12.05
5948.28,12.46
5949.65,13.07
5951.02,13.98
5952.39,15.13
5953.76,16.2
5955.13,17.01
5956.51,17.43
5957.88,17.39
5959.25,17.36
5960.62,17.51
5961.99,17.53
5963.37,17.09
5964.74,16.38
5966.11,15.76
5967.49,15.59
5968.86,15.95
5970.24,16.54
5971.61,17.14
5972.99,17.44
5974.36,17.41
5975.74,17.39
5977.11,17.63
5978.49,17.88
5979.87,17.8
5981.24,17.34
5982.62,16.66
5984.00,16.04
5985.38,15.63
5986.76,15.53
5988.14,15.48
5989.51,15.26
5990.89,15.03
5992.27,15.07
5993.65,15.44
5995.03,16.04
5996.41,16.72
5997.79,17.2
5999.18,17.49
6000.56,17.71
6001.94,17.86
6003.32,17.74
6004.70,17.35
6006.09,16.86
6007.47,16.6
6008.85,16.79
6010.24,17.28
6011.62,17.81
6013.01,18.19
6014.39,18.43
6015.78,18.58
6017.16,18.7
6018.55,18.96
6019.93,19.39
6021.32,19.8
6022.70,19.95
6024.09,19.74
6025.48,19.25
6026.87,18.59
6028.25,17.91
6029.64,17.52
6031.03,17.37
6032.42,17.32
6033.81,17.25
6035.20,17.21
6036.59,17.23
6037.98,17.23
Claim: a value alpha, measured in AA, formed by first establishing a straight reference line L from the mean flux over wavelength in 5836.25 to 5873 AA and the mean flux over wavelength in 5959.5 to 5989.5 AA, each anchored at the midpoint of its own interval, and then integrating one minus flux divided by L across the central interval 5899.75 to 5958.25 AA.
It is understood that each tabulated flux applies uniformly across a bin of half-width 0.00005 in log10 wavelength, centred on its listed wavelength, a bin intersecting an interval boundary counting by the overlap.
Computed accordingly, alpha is 7.9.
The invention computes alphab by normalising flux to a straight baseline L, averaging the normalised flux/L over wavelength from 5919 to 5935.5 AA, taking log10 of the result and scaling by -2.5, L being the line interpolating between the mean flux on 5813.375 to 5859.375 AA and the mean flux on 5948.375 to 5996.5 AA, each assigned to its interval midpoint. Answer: 0.20 mag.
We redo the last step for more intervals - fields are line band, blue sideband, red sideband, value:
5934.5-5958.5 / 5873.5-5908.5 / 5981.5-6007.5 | 0.22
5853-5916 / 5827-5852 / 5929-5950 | -0.17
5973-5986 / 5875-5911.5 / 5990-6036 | 0.00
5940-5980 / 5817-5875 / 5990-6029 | 0.10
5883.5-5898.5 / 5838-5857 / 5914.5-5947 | -0.11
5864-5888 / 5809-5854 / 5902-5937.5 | -0.03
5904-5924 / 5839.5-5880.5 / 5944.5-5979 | 0.03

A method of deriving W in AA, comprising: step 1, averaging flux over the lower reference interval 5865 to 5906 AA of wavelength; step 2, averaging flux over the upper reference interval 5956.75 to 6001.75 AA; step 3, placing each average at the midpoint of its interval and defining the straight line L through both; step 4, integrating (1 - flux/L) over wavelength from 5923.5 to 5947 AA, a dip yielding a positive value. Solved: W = 5.6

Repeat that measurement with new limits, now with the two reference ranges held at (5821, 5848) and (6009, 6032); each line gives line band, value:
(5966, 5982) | 0.56 AA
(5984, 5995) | 1.54 AA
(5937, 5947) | 3.36 AA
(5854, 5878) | 0.23 AA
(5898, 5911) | 0.50 AA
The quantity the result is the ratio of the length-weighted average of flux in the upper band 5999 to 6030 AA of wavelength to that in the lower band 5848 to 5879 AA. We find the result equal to 1.17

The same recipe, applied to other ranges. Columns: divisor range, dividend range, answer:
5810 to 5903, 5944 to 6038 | 1.09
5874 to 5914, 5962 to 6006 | 1.05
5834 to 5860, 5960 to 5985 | 1.07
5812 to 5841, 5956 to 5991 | 1.12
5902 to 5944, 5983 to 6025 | 1.24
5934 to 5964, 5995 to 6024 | 1.30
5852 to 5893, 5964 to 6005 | 1.06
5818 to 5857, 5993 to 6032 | 1.17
